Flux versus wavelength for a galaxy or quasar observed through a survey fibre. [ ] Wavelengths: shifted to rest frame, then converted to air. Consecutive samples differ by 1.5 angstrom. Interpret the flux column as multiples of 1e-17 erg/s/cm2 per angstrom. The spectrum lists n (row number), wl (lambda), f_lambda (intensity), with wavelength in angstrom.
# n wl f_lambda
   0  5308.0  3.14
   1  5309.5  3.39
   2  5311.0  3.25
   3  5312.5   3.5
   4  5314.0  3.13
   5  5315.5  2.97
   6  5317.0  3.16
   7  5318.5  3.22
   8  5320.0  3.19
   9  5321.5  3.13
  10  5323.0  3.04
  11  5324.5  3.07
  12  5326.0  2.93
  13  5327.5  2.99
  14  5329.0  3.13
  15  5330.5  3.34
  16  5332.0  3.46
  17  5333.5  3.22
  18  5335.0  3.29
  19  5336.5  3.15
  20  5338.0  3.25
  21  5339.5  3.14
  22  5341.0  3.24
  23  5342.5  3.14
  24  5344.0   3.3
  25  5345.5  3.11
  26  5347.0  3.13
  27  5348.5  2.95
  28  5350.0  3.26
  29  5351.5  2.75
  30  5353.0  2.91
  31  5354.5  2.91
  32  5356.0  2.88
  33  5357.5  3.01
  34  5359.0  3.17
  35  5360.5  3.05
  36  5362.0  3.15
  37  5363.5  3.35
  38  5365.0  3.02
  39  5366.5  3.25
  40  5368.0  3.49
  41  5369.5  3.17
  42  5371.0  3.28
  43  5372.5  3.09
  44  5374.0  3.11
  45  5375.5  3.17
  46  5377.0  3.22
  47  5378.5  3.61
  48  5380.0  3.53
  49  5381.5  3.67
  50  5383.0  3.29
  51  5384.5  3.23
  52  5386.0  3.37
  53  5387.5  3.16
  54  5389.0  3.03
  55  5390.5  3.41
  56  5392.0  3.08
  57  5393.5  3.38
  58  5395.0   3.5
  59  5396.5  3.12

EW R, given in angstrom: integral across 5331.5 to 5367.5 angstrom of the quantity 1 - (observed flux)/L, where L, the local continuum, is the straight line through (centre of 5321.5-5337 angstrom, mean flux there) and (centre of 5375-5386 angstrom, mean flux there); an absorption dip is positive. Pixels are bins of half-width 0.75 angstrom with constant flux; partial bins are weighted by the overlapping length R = 1.3 angstrom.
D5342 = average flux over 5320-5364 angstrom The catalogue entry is 3.12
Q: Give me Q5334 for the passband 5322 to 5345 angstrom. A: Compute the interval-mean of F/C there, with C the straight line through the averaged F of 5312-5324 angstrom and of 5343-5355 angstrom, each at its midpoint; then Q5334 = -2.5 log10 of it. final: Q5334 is -0.03 mag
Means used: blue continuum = 3.16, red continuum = 3.04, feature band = 3.18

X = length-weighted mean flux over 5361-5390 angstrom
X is 3.27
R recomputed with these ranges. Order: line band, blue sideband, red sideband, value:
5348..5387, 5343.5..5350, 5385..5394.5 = 0.0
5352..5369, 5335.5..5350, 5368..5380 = 0.6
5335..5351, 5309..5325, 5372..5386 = 0.4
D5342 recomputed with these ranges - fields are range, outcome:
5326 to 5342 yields 3.21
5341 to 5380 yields 3.15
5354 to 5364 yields 3.07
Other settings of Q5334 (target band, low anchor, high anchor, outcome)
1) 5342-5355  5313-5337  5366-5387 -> 0.06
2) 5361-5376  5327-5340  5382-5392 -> 0.01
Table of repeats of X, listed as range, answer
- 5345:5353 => 3.03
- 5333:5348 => 3.19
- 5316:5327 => 3.1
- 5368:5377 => 3.2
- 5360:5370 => 3.22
